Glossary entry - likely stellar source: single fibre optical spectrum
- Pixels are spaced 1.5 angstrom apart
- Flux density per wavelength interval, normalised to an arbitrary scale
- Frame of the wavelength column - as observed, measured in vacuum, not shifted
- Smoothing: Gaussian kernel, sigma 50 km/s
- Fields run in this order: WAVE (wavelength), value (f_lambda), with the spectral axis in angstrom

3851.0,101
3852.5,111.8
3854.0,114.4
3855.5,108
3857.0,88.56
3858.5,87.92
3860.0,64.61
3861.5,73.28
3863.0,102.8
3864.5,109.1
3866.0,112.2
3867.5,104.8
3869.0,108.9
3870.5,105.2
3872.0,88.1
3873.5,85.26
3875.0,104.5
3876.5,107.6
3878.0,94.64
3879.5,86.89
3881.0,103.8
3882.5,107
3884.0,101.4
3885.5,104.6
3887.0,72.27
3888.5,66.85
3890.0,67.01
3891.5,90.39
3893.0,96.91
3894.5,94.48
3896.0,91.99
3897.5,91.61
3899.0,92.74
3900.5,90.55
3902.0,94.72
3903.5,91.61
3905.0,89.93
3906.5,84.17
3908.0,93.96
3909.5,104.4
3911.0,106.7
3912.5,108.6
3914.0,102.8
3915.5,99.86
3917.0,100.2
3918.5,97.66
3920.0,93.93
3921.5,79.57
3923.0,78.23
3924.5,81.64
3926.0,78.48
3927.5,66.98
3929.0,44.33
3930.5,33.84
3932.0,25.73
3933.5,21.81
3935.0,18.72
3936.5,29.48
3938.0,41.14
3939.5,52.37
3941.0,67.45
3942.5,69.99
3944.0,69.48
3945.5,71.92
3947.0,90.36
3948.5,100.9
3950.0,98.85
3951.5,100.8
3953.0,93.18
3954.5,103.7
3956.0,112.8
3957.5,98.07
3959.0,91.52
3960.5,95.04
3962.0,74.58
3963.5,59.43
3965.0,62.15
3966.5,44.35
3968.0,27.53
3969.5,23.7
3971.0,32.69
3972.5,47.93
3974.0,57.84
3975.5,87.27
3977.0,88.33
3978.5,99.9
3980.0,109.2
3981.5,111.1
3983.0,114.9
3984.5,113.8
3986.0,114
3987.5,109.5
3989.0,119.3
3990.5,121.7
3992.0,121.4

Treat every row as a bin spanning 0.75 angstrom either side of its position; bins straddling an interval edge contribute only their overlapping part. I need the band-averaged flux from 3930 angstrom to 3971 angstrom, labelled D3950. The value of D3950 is 65.5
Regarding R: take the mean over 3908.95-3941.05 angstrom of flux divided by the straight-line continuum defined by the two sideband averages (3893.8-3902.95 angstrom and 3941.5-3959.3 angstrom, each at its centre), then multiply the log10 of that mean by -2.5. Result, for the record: 0.31 mag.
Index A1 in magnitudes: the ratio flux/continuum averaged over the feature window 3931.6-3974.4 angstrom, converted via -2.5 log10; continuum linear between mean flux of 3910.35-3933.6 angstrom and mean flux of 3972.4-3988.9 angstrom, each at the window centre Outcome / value 0.33 mag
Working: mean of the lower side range 77.7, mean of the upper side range 98.6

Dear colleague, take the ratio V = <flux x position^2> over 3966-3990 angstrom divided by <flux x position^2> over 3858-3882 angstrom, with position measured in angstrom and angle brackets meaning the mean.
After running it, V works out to 0.90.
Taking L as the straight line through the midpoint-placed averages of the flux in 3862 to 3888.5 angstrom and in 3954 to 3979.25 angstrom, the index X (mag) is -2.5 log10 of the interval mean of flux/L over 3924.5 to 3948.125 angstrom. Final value 0.42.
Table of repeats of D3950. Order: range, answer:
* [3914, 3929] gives 85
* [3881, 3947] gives 78.7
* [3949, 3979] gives 75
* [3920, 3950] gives 60.9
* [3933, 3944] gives 45.3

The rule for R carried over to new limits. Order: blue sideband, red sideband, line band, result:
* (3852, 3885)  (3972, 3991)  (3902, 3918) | 0.01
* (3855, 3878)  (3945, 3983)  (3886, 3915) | -0.01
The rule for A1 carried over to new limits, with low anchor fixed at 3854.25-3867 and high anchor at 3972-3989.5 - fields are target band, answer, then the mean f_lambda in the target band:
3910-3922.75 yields -0.02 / 98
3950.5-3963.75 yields 0.04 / 93.5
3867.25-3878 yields -0.06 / 100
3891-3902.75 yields 0.03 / 93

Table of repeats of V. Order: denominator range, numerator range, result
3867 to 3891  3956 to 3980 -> 0.77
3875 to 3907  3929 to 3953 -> 0.67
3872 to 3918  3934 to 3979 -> 0.77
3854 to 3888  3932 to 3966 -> 0.78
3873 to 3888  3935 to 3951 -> 0.72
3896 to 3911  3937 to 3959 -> 0.91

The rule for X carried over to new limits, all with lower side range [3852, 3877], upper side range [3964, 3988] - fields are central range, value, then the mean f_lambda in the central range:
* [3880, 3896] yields 0.04 mag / 90.5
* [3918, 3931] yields 0.19 mag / 73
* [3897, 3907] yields 0.00 mag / 90.9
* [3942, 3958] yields -0.12 mag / 92.1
